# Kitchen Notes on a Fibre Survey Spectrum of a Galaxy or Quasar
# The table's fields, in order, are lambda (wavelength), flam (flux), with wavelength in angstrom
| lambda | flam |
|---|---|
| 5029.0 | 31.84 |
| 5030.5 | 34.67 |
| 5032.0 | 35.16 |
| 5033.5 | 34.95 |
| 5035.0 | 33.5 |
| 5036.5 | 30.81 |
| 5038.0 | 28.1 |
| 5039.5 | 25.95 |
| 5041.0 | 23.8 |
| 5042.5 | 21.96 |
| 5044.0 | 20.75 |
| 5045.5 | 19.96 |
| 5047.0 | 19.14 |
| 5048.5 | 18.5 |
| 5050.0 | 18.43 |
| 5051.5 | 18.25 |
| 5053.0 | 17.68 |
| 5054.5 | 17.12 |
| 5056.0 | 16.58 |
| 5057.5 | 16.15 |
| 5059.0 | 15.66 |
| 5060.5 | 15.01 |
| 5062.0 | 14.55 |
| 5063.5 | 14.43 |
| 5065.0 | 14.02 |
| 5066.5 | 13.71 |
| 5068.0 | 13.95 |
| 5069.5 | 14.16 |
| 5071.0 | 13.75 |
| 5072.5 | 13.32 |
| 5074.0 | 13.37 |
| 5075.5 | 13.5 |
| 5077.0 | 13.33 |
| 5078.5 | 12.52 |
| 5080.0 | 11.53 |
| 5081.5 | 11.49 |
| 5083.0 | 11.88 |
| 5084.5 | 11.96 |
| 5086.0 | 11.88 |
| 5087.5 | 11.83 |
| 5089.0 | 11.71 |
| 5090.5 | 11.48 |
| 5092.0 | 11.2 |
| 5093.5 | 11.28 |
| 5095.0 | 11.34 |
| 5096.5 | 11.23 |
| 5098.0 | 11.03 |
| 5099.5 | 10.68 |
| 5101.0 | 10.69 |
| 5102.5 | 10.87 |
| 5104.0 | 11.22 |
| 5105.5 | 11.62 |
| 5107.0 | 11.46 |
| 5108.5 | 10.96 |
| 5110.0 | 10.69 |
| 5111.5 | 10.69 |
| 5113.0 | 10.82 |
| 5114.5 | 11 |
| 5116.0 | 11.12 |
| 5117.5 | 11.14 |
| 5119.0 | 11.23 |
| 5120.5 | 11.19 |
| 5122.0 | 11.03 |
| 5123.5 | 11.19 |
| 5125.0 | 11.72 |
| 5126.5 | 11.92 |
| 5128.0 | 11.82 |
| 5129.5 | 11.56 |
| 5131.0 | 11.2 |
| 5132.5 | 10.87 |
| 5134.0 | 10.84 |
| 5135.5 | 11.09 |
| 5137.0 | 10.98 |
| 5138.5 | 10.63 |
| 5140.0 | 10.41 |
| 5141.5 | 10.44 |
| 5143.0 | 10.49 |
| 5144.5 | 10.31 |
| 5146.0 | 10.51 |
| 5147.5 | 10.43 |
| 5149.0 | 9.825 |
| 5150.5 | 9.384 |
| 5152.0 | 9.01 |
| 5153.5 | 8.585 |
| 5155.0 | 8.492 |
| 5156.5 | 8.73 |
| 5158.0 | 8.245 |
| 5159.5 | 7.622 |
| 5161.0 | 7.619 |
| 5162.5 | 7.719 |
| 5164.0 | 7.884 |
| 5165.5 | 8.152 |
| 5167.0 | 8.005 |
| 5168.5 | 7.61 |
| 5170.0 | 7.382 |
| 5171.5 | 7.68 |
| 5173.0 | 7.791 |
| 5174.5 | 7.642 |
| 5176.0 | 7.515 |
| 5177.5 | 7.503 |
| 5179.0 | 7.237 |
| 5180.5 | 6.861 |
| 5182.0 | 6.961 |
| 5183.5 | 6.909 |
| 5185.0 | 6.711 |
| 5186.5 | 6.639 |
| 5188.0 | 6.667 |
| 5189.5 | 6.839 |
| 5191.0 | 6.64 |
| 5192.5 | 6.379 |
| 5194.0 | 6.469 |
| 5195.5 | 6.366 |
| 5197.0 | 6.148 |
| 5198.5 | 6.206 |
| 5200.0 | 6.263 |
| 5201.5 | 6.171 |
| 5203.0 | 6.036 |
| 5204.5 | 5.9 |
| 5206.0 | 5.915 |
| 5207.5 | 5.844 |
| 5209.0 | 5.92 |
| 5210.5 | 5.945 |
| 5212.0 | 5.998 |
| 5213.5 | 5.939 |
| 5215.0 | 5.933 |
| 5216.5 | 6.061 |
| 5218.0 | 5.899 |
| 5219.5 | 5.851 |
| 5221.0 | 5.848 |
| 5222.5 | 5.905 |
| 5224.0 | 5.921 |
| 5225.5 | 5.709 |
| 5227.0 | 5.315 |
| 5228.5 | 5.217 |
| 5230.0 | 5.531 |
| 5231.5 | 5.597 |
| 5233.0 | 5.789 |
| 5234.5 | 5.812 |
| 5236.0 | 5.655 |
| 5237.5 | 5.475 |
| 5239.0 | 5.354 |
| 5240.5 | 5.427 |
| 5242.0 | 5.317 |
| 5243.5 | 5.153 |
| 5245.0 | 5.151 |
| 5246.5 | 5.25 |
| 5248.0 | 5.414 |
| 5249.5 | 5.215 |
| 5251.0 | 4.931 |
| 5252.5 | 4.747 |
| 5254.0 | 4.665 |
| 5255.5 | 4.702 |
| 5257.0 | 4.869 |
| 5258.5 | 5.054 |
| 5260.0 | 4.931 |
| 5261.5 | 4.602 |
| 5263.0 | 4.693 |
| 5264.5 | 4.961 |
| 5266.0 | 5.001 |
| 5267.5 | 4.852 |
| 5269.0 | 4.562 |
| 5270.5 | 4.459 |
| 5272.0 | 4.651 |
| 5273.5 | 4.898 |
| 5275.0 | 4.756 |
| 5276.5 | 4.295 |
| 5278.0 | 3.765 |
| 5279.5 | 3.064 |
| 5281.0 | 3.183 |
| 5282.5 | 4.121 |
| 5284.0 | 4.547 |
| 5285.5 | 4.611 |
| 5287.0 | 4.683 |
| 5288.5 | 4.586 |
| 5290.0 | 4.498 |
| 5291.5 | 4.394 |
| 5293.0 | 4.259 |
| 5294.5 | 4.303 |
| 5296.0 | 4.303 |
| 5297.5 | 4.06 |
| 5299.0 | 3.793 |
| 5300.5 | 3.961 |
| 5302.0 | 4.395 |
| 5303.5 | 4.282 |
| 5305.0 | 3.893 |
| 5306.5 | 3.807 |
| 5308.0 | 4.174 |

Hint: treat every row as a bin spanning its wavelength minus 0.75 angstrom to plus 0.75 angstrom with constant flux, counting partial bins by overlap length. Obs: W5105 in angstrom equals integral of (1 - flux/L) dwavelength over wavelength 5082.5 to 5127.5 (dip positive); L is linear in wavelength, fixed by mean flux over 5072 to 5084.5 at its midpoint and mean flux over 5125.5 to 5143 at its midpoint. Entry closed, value 2.2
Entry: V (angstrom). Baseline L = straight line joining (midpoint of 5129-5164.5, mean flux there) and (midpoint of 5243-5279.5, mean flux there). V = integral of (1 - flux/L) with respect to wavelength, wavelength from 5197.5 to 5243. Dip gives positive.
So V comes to 5.1 angstrom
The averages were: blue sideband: 9.7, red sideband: 4.78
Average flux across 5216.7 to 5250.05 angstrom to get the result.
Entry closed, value 5.55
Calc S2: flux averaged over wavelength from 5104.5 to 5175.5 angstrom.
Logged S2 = 9.93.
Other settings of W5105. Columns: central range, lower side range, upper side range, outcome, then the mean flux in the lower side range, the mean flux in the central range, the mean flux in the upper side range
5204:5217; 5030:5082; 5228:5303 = 3.9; 19.1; 5.94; 4.75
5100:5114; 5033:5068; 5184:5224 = 3.7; 20.1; 11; 6.17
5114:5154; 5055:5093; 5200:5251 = -1.7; 13.3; 10.7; 5.68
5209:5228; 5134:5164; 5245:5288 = 2.2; 9.49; 5.85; 4.63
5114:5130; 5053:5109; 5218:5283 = -0.6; 12.8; 11.4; 5.03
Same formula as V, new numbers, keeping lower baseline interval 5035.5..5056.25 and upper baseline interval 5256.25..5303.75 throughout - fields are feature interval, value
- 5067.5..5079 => 3.5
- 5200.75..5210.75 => 3.9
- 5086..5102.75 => 6.2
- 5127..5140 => 3.4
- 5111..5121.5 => 3.4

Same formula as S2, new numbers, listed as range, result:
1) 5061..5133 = 11.9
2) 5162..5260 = 6.15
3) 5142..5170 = 8.79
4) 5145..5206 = 7.51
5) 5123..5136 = 11.4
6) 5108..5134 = 11.2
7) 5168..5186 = 7.3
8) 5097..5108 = 11.1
